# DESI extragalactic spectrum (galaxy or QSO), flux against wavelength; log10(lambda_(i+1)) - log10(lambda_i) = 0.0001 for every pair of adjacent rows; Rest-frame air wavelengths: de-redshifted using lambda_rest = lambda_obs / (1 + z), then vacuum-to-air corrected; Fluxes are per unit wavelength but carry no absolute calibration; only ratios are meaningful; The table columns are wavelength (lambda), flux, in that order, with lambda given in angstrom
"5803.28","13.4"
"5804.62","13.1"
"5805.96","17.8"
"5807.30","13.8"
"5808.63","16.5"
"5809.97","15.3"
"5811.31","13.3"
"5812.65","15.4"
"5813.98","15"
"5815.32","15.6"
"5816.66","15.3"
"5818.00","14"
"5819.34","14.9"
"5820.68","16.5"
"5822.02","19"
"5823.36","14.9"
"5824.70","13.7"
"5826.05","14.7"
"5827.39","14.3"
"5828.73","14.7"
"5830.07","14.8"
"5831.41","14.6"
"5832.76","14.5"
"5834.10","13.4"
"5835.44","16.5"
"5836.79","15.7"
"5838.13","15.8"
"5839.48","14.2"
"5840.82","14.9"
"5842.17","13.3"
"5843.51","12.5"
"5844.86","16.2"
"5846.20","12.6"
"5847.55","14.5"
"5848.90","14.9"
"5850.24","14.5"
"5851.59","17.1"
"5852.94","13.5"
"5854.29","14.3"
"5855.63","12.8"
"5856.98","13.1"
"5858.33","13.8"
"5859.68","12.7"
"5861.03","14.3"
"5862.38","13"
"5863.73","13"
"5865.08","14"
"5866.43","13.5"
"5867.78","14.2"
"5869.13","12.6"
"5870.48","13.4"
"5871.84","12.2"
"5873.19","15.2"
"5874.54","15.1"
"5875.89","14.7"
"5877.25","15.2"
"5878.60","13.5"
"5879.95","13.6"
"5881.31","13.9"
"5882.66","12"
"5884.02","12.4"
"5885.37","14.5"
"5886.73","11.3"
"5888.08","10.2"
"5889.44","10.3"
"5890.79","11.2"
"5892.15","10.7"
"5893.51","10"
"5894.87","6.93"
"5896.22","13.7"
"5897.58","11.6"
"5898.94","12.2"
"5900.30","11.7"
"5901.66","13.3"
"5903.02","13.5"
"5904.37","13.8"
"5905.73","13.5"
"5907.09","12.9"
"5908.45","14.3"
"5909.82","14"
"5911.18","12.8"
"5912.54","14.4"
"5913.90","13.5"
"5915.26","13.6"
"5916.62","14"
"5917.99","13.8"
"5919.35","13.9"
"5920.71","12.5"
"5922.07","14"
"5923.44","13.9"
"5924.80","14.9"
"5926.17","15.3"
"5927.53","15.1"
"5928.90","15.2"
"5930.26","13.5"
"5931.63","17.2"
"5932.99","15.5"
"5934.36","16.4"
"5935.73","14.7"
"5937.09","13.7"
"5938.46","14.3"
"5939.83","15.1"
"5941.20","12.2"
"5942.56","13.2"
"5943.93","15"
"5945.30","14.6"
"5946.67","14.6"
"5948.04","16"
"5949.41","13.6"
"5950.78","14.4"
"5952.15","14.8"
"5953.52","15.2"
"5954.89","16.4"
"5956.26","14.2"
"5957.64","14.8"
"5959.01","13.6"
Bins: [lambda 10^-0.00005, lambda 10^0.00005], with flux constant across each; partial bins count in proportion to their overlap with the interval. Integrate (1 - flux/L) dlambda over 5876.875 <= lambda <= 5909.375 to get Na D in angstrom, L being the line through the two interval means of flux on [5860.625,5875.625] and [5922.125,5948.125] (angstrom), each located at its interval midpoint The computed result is 4.0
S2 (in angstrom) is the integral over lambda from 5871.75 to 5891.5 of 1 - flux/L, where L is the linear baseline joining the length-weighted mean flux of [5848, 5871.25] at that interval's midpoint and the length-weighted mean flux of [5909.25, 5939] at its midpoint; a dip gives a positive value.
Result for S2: 1.3 angstrom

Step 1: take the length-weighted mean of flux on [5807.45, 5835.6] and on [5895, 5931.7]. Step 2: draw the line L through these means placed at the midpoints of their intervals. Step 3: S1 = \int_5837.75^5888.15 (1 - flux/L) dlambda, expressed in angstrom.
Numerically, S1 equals 2.2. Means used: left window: 15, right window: 13.6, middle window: 13.8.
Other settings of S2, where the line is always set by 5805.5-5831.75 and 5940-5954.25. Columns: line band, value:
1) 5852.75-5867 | 1.42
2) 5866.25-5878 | 0.66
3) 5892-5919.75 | 3.51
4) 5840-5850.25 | 0.60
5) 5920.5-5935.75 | -0.44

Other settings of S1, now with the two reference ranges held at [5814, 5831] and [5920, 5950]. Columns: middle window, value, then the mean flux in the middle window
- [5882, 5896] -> 3.6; 11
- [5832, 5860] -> 1.3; 14.3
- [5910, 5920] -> 0.6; 13.7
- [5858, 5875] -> 1.5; 13.6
